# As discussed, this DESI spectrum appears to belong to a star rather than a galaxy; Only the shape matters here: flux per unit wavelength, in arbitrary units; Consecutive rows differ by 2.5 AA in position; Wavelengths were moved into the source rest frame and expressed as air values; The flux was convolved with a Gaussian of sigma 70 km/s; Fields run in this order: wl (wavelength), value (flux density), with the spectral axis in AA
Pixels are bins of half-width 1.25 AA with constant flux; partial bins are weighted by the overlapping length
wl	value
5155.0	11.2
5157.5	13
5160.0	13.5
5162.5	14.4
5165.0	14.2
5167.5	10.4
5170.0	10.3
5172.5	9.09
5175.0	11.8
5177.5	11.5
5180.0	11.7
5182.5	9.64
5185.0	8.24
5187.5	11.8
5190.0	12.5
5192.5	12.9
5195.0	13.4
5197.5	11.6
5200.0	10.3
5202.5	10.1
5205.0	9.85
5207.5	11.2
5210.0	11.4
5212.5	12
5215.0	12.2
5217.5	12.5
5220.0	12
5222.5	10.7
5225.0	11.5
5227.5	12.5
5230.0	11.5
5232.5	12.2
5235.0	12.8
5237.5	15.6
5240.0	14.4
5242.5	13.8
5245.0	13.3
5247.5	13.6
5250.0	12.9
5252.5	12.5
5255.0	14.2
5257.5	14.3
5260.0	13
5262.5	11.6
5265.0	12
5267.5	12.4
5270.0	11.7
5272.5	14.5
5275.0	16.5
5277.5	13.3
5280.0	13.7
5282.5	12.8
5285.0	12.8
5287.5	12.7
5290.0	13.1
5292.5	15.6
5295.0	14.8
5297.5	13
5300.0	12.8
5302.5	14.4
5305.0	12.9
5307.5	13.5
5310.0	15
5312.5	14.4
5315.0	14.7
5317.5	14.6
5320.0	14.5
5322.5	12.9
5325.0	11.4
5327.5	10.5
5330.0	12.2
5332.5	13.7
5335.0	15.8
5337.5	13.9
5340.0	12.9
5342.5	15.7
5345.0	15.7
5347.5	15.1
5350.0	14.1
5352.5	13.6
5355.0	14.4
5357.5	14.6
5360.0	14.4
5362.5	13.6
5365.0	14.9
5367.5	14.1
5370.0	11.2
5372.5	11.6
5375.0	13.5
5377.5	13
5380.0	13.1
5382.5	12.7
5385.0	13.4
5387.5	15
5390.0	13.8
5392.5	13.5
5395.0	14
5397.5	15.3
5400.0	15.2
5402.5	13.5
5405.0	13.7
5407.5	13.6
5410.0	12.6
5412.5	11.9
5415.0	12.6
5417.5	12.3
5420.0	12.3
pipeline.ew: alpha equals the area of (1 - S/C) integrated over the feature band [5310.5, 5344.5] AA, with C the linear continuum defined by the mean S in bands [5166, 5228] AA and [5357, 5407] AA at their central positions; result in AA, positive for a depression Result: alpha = -1.9 AA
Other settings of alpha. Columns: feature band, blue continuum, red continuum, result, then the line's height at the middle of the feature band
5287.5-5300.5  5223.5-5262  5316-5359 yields -0.3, 13.5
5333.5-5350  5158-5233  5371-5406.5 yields -2.1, 13.1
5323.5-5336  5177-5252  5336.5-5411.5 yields 0.6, 13.3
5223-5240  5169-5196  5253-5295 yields -0.5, 12.4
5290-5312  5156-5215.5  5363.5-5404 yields -2.1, 12.7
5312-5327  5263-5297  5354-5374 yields 0.0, 13.5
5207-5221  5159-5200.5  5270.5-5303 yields 0.4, 12.3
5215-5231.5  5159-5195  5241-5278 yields 1.0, 12.6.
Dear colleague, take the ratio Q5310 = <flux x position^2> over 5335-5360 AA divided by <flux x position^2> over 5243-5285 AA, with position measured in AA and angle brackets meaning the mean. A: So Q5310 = 1.13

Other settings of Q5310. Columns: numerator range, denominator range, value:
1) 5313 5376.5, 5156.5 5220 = 1.26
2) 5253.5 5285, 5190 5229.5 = 1.17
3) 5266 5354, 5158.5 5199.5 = 1.24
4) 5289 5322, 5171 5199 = 1.31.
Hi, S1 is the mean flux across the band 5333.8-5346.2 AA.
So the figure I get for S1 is 14.8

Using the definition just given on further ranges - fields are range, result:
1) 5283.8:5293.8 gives 13.6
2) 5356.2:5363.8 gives 14.2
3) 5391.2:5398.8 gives 14.3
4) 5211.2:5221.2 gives 12.2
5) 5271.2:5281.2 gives 14.5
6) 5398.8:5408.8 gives 14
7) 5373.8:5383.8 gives 13.1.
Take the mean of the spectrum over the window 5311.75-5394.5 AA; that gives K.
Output 13.7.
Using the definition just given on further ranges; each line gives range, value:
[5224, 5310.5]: 13.3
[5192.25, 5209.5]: 11.2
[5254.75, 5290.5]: 13.2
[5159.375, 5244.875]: 11.9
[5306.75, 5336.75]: 13.6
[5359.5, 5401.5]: 13.7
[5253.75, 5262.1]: 13.6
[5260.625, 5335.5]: 13.4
